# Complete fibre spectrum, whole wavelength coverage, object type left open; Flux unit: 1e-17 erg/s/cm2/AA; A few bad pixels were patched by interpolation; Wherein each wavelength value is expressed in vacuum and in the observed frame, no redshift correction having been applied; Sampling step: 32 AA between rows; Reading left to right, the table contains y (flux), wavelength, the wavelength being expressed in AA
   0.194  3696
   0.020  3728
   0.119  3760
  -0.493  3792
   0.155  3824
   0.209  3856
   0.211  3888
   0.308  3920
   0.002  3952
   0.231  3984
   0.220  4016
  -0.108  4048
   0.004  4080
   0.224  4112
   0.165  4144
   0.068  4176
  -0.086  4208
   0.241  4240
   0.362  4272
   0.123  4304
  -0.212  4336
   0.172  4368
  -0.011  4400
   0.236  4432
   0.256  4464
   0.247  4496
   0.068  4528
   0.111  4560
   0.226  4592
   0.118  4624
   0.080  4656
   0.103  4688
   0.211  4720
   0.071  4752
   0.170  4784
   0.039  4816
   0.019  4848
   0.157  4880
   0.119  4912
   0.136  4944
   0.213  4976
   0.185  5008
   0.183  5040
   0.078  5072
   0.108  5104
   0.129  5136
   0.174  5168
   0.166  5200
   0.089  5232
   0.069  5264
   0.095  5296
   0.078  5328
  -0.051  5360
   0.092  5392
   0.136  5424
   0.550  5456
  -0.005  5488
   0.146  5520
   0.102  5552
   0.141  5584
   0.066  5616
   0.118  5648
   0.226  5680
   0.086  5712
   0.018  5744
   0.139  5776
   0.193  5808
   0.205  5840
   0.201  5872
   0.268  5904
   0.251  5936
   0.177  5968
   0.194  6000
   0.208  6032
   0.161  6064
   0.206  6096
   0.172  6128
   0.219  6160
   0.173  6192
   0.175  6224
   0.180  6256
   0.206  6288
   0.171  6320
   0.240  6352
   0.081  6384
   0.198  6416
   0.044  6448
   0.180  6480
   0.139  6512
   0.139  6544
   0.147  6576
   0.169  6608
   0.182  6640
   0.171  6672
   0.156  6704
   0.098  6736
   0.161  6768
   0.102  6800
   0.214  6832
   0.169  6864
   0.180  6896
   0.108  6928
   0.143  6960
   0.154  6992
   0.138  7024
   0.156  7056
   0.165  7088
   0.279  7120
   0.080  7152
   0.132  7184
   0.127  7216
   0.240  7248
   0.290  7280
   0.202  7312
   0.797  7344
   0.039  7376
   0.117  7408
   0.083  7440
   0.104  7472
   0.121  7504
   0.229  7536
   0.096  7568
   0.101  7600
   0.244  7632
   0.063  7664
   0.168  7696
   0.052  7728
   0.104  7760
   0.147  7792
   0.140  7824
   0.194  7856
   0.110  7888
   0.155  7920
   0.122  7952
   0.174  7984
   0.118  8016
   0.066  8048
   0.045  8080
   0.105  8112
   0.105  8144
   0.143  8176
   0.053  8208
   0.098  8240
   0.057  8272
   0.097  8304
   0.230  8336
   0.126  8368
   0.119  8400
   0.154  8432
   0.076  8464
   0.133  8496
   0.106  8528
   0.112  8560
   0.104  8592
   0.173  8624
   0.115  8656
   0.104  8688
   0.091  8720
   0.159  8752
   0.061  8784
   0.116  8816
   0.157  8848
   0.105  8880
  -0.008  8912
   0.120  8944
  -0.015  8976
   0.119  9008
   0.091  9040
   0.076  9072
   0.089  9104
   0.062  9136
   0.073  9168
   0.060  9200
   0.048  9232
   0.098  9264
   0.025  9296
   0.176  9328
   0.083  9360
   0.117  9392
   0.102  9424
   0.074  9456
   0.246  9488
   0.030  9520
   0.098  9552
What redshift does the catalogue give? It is 0.466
